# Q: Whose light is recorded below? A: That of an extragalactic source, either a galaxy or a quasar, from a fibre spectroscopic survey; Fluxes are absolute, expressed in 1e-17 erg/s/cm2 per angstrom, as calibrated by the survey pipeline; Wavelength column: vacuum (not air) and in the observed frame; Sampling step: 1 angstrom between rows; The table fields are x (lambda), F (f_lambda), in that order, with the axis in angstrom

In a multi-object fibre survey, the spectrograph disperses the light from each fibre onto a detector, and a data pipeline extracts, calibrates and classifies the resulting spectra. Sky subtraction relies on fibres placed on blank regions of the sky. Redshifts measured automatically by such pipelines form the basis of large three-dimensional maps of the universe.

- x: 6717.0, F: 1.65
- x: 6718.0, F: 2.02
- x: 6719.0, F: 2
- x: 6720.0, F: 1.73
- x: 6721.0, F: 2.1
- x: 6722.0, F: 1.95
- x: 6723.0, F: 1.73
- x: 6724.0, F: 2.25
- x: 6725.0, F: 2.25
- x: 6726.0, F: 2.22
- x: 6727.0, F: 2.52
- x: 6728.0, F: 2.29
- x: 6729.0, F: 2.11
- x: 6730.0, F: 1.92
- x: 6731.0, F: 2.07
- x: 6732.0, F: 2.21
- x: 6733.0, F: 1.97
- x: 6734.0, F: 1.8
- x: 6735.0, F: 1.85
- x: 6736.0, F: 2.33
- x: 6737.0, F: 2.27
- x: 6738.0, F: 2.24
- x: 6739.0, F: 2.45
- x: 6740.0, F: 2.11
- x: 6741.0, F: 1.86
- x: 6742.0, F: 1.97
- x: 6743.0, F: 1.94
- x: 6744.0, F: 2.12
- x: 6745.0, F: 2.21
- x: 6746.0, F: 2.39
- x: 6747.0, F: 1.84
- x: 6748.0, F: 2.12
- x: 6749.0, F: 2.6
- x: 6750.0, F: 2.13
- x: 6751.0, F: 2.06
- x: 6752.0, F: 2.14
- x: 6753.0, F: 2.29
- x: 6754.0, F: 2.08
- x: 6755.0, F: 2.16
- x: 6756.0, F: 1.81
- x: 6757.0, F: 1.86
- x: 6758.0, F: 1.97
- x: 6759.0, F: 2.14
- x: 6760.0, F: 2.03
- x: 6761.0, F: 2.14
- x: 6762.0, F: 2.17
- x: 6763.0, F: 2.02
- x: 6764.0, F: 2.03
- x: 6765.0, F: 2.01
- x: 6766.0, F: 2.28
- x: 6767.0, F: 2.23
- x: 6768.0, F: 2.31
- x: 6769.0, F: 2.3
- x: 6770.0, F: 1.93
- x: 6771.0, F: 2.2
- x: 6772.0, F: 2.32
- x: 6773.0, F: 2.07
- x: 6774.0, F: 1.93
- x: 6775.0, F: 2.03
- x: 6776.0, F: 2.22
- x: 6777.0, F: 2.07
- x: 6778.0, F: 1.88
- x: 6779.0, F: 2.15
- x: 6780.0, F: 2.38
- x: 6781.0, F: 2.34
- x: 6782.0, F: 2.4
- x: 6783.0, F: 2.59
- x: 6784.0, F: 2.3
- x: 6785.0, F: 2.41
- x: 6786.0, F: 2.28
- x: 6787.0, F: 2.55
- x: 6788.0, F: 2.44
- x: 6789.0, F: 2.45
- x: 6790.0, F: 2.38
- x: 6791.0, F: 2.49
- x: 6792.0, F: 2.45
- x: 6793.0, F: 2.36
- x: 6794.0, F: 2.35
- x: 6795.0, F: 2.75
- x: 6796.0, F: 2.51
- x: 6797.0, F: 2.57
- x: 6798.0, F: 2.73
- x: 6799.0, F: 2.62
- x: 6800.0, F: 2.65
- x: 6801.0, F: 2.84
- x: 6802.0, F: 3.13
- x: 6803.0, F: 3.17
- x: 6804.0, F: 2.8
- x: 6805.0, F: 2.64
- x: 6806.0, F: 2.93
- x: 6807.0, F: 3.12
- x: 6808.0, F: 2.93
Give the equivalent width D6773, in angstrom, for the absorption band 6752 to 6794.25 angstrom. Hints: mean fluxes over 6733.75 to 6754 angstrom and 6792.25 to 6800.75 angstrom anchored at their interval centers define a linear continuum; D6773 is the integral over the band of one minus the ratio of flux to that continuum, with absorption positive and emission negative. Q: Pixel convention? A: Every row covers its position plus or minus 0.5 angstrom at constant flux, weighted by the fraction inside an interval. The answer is 3.1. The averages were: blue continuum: 2.14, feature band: 2.21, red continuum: 2.57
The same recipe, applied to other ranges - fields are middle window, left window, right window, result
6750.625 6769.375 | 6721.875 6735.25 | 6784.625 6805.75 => 1.8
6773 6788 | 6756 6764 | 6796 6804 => 1.1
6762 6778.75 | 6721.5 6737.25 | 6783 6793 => 1.5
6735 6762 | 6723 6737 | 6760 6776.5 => 0.1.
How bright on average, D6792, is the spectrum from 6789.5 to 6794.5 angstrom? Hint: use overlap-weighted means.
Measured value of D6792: 2.41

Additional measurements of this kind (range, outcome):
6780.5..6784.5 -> 2.41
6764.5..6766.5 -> 2.14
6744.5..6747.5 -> 2.15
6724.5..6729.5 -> 2.28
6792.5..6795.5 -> 2.49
